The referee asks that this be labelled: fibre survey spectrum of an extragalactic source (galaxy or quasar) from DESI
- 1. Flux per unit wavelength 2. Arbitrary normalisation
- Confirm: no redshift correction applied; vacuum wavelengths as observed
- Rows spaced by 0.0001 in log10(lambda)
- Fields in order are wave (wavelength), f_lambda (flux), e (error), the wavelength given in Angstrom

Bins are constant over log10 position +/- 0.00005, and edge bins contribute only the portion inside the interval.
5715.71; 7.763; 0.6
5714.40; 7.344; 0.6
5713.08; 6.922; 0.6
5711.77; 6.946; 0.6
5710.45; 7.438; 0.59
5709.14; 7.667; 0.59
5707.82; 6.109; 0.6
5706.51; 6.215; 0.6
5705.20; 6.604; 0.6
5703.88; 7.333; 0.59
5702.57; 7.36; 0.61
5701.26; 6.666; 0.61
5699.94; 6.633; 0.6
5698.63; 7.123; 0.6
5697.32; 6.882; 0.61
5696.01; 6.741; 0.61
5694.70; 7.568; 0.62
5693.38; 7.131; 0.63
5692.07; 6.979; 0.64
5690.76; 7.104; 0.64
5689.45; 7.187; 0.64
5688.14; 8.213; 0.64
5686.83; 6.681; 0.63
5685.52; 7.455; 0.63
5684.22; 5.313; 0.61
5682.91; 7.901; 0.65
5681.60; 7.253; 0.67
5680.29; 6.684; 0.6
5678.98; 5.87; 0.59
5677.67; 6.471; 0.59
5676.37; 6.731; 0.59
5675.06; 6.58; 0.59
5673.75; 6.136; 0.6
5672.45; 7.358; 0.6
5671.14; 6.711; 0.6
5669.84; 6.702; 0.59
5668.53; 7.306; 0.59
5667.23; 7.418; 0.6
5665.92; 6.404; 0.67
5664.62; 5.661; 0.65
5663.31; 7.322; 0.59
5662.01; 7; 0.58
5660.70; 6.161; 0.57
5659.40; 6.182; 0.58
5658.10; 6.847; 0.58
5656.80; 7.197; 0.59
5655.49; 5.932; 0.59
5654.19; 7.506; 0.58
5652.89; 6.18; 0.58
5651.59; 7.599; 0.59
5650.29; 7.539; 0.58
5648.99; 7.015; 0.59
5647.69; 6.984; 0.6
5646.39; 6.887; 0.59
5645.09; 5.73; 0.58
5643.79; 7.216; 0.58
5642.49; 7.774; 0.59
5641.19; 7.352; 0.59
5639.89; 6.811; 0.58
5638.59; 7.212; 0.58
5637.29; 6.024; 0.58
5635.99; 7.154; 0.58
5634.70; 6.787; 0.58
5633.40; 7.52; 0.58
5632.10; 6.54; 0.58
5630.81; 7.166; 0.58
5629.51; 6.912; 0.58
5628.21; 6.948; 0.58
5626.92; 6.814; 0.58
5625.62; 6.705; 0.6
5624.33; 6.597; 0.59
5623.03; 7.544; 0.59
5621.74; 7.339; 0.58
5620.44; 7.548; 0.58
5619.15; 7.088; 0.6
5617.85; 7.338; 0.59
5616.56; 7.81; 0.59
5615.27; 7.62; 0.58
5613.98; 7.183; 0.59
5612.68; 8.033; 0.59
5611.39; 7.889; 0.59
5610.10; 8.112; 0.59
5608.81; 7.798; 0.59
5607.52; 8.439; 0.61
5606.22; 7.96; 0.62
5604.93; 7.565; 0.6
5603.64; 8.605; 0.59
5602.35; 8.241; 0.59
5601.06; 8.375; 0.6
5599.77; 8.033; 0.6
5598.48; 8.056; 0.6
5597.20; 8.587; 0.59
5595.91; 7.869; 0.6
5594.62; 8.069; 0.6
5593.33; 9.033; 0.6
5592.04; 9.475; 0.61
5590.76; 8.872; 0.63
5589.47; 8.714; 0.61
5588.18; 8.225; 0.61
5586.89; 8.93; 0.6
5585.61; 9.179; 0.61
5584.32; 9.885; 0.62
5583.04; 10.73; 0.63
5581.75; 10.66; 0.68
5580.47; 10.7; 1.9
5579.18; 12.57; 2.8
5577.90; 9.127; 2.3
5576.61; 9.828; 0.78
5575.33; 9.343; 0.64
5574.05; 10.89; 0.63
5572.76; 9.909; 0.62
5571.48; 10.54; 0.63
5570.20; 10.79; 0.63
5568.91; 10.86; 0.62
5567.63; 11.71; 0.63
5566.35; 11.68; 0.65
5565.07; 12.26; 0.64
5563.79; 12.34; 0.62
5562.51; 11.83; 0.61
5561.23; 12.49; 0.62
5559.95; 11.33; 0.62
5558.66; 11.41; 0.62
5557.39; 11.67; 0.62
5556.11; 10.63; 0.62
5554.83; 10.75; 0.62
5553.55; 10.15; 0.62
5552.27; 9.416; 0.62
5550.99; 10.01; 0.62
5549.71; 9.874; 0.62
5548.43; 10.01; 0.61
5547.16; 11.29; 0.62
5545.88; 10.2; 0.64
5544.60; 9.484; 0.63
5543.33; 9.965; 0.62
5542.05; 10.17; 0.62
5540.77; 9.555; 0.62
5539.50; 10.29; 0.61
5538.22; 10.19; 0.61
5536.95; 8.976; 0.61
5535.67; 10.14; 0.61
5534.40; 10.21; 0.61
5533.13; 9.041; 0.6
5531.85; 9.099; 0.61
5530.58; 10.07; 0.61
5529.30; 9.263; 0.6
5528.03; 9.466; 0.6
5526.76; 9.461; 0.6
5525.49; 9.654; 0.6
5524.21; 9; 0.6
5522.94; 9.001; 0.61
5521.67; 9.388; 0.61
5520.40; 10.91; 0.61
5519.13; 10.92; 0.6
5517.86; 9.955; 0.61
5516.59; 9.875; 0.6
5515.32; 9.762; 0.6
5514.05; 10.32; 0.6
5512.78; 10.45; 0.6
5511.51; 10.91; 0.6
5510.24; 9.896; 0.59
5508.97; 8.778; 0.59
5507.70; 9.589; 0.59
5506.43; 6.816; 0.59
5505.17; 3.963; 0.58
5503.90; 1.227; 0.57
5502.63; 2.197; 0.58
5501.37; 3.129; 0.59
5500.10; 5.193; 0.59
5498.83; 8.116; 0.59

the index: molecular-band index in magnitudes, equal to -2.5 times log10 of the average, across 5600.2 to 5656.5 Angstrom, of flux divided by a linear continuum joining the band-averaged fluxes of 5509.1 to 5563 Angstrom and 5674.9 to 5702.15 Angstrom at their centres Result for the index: 0.13 mag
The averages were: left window 10.1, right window 6.92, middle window 7.29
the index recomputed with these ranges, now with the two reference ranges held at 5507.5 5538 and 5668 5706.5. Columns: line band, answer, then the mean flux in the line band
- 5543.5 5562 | -0.15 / 10.6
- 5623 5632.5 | 0.16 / 6.87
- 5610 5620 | 0.08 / 7.61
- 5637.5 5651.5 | 0.09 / 7.04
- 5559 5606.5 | -0.13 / 9.84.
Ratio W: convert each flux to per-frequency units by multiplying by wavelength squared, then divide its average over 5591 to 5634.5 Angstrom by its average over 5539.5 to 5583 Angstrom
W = 0.73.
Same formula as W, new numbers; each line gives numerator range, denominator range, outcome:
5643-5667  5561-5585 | 0.64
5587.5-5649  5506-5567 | 0.77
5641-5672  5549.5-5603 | 0.70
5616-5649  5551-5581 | 0.66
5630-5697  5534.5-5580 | 0.67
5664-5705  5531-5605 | 0.72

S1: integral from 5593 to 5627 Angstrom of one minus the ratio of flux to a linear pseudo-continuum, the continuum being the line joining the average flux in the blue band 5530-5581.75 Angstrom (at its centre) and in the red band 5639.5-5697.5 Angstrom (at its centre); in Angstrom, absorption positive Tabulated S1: 3.8 Angstrom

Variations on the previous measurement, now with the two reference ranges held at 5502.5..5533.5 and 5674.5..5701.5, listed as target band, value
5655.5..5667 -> 1.01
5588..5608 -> -1.10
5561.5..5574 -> -4.58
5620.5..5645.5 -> 1.87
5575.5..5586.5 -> -2.86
